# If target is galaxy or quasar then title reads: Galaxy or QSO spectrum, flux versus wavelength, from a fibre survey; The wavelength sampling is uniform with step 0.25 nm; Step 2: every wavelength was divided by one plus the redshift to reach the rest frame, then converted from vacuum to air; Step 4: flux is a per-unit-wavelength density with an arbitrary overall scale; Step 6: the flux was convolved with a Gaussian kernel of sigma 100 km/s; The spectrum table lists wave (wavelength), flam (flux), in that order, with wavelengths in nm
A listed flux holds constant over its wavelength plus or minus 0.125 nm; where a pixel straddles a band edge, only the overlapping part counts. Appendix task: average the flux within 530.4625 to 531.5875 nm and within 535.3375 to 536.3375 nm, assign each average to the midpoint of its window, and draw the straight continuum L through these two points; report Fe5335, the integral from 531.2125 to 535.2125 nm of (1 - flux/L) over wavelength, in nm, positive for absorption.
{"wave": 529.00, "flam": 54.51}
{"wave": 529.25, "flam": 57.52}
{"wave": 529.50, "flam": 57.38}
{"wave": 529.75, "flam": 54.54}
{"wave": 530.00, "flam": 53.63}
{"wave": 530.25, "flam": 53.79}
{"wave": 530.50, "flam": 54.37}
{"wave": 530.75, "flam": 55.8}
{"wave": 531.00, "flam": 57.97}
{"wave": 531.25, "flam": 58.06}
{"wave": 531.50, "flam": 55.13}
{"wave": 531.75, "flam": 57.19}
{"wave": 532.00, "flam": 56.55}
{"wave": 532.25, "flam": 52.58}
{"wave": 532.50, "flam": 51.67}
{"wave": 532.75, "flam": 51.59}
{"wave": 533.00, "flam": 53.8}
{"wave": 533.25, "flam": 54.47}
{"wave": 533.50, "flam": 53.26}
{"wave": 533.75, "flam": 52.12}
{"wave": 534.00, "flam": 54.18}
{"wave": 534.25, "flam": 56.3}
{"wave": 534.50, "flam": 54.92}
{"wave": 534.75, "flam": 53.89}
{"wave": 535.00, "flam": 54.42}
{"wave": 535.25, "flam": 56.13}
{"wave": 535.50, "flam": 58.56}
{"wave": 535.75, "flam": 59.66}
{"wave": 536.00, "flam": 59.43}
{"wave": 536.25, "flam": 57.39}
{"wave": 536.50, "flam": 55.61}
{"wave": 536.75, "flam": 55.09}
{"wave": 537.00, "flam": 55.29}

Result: 0.22 nm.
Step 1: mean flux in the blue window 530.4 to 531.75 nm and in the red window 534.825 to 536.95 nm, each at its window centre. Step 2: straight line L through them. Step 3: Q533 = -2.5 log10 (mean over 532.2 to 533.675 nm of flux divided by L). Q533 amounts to 0.07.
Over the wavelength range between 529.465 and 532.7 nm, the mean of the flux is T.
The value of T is 55.1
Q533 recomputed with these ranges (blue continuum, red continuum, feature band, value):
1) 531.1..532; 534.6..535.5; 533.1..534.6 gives 0.03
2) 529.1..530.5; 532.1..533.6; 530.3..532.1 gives -0.04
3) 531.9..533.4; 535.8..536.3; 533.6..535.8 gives 0.02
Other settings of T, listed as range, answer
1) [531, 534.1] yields 54.4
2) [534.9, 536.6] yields 57.4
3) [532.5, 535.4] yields 54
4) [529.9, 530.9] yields 54.5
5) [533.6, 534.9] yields 54.3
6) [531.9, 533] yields 53.1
